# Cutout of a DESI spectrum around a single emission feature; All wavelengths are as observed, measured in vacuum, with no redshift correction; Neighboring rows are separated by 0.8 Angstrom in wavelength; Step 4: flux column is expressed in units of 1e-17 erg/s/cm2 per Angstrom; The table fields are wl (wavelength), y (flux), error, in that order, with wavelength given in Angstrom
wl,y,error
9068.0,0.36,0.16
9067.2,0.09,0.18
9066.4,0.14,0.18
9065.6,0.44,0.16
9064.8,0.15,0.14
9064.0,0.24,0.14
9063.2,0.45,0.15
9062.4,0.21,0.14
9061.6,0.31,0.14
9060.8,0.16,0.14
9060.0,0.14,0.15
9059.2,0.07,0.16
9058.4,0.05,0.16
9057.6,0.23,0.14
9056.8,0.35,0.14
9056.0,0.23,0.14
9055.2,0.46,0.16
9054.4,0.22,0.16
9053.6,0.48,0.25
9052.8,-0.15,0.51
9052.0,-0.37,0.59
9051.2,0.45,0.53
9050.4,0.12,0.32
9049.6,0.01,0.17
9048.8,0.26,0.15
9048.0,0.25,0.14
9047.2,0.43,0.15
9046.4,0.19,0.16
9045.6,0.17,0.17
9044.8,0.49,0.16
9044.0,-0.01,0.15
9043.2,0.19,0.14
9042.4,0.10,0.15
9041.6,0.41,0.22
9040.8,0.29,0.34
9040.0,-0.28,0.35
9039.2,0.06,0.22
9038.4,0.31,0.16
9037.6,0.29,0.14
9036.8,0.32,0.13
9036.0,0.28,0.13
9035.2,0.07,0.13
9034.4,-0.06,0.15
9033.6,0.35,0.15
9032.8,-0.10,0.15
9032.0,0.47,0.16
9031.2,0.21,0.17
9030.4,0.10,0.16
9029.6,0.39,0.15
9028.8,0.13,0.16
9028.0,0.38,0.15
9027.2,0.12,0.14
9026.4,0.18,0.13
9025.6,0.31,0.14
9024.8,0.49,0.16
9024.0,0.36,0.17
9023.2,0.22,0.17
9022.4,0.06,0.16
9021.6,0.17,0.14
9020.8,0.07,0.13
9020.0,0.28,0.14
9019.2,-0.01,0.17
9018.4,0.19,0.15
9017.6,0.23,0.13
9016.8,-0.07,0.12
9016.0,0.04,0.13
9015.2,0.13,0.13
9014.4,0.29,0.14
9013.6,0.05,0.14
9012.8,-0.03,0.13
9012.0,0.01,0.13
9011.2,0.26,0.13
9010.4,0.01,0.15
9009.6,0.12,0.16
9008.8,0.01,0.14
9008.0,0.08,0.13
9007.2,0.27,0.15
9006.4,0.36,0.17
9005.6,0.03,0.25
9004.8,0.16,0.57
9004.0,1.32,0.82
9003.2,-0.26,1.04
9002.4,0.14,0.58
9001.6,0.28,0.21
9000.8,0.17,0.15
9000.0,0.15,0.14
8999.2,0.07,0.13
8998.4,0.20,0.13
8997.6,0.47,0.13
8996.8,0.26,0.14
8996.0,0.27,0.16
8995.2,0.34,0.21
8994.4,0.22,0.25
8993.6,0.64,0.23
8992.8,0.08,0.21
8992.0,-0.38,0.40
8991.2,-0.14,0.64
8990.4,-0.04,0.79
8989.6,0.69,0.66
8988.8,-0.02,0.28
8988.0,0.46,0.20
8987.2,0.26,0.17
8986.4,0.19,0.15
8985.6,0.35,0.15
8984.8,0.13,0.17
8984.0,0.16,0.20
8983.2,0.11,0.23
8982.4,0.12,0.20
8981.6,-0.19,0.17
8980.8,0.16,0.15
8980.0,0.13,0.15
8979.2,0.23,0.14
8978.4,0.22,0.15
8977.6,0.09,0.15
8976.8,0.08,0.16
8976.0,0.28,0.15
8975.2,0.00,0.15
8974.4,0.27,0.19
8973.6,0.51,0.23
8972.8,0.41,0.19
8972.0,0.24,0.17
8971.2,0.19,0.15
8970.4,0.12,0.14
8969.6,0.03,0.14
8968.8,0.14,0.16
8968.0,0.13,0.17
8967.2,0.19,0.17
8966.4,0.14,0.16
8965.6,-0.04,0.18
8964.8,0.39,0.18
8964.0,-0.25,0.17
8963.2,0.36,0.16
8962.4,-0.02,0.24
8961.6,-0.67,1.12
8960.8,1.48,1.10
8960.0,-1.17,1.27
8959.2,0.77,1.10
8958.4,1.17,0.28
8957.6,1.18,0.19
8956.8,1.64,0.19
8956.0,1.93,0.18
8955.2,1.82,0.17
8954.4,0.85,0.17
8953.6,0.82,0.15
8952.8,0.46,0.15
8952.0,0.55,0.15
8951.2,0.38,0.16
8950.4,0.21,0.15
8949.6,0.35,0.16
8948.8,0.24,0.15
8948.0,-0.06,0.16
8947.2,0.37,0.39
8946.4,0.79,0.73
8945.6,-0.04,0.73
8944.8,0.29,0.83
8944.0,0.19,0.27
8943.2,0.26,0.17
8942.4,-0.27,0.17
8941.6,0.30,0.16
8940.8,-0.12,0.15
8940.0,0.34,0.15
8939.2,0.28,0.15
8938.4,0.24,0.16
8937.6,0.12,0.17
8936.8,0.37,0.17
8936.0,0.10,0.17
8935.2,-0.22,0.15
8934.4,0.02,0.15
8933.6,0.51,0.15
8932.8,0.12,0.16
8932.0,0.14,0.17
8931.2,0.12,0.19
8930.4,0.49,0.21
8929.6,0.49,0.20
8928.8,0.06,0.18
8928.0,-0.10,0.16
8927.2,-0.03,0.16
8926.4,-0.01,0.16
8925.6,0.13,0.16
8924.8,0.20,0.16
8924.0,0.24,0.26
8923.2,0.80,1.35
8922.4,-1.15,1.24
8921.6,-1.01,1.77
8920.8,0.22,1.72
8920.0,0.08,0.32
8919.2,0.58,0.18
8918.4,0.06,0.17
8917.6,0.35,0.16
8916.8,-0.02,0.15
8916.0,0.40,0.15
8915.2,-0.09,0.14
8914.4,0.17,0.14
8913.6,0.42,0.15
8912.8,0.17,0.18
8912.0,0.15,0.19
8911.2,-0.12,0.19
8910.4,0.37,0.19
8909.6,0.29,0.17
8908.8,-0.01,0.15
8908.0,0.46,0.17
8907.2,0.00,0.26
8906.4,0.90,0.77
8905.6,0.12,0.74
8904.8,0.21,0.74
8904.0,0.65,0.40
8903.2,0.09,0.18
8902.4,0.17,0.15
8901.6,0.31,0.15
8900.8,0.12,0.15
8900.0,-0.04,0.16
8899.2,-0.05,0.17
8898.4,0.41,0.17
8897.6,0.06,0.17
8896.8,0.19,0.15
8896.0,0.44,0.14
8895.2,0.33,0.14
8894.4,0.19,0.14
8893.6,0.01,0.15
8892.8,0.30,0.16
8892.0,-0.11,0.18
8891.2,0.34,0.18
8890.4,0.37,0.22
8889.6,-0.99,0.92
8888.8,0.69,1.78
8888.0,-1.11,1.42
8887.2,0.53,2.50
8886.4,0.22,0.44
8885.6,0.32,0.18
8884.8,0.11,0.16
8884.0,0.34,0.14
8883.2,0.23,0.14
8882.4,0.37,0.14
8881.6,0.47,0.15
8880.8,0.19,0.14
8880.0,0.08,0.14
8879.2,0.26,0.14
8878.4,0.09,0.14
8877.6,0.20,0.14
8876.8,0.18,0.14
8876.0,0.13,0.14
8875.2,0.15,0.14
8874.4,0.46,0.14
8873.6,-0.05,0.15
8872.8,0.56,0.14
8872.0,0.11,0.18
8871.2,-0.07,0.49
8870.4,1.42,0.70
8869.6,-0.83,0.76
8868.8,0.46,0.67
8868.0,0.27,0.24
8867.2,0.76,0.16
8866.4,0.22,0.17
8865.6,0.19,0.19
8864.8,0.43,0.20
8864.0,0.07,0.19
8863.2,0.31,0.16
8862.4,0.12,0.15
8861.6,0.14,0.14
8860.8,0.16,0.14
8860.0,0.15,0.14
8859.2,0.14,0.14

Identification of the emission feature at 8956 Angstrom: Hbeta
